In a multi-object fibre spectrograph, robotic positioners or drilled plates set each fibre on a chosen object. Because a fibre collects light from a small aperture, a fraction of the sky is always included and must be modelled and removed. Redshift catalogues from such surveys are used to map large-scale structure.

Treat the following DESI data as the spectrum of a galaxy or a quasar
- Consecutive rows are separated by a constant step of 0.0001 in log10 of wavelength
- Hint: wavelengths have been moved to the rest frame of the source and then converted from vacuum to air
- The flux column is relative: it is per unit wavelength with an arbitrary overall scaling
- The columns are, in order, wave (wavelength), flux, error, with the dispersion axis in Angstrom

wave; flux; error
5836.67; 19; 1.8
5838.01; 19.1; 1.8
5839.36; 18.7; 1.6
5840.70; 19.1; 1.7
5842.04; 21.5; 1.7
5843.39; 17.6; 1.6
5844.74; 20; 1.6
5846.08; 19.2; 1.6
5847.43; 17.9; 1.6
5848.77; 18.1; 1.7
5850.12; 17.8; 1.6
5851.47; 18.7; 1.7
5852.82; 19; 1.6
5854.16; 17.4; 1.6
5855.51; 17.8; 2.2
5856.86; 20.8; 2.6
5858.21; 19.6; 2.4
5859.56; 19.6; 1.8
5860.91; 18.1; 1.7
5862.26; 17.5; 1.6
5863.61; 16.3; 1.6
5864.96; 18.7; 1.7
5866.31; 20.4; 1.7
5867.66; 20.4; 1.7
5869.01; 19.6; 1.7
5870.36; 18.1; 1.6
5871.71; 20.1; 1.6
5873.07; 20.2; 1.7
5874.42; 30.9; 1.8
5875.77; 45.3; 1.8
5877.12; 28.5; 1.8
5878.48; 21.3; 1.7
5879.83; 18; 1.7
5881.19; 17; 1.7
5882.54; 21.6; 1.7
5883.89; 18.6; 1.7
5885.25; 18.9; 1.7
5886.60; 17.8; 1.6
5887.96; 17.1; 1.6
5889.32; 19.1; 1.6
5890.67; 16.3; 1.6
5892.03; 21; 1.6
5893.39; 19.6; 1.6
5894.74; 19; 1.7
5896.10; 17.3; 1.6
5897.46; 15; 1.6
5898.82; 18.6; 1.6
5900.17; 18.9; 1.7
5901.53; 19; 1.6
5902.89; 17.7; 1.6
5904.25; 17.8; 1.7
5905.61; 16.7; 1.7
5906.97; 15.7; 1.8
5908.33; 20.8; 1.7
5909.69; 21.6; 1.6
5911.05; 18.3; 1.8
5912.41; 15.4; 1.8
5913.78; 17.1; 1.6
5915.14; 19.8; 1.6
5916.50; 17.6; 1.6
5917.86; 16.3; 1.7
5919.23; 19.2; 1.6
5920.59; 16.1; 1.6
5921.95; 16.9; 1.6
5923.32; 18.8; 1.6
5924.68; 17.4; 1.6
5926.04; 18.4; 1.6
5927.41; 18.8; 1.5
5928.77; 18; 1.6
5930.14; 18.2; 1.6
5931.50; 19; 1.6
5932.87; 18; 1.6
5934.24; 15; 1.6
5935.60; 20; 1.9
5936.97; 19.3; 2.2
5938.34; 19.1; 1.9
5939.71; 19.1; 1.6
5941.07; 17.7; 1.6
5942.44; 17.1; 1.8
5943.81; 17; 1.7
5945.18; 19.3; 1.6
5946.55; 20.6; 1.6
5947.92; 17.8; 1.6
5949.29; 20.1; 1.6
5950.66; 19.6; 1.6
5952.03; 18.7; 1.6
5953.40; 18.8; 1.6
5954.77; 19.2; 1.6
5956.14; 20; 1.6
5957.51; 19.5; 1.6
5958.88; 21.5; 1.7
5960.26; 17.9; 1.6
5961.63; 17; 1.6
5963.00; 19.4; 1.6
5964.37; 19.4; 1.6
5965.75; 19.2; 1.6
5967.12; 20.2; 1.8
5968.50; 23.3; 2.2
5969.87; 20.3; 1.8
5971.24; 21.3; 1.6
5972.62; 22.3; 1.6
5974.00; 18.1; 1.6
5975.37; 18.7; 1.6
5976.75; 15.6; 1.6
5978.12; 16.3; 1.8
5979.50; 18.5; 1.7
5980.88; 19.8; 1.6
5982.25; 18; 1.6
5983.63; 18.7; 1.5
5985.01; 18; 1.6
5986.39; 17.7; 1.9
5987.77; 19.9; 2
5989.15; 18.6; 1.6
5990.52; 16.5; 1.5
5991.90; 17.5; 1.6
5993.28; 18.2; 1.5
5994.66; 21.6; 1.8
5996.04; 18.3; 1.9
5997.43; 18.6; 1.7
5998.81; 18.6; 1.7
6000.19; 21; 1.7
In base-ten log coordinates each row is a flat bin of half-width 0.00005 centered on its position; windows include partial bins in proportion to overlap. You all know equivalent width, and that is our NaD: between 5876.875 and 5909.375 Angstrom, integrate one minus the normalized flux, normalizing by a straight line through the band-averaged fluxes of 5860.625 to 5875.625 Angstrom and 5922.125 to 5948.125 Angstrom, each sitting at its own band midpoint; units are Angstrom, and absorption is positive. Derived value 2.1 Angstrom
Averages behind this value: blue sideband 21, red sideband 18.3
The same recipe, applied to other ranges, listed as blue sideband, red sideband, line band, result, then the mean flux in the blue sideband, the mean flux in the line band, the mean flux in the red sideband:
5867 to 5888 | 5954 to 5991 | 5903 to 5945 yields 5.42 Angstrom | 22.2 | 18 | 19.1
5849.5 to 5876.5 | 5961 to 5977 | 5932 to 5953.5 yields 1.50 Angstrom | 20.8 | 18.6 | 19.7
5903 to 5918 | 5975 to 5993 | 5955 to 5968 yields -1.03 Angstrom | 18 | 19.4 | 18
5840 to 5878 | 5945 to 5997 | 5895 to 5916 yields 2.10 Angstrom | 20.7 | 18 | 19.1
